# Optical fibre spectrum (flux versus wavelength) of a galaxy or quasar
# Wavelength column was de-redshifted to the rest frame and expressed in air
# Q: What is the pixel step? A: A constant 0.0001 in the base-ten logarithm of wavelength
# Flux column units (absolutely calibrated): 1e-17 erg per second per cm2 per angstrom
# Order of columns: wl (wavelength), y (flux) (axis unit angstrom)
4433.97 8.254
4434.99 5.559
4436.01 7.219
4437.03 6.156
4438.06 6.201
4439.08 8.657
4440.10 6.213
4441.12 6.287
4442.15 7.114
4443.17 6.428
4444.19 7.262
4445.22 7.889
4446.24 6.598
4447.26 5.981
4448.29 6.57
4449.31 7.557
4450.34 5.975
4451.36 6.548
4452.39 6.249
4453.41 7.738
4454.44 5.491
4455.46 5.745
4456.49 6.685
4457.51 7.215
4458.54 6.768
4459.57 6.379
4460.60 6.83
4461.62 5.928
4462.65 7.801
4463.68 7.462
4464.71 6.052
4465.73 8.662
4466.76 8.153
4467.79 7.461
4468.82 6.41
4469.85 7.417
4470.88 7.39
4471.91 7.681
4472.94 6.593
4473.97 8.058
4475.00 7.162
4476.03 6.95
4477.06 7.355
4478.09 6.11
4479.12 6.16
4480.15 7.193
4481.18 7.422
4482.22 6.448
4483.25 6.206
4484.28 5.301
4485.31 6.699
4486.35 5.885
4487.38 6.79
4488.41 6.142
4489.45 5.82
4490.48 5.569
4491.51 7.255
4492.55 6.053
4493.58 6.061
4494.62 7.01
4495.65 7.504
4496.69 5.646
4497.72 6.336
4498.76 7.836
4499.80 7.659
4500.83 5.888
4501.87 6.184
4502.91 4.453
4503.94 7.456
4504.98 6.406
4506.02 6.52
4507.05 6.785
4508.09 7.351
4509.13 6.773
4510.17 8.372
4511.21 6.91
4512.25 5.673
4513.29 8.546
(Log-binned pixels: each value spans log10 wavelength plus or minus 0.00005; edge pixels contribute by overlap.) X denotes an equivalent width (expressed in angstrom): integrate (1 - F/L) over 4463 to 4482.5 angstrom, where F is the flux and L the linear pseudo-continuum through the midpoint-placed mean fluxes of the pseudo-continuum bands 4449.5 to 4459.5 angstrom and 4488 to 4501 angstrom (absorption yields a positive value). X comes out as -1.9 angstrom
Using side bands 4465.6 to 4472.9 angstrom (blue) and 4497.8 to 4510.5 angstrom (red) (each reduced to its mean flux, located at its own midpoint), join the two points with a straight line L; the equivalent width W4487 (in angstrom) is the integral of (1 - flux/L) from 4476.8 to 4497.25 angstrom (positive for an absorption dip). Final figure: 2.0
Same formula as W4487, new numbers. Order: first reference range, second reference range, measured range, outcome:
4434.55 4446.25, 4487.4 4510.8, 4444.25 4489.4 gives -0.6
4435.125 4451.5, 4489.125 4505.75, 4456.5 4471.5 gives -1.1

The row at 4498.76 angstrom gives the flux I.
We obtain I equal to 7.836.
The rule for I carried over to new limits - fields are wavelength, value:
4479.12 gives 6.16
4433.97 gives 8.254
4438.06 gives 6.201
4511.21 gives 6.91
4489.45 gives 5.82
